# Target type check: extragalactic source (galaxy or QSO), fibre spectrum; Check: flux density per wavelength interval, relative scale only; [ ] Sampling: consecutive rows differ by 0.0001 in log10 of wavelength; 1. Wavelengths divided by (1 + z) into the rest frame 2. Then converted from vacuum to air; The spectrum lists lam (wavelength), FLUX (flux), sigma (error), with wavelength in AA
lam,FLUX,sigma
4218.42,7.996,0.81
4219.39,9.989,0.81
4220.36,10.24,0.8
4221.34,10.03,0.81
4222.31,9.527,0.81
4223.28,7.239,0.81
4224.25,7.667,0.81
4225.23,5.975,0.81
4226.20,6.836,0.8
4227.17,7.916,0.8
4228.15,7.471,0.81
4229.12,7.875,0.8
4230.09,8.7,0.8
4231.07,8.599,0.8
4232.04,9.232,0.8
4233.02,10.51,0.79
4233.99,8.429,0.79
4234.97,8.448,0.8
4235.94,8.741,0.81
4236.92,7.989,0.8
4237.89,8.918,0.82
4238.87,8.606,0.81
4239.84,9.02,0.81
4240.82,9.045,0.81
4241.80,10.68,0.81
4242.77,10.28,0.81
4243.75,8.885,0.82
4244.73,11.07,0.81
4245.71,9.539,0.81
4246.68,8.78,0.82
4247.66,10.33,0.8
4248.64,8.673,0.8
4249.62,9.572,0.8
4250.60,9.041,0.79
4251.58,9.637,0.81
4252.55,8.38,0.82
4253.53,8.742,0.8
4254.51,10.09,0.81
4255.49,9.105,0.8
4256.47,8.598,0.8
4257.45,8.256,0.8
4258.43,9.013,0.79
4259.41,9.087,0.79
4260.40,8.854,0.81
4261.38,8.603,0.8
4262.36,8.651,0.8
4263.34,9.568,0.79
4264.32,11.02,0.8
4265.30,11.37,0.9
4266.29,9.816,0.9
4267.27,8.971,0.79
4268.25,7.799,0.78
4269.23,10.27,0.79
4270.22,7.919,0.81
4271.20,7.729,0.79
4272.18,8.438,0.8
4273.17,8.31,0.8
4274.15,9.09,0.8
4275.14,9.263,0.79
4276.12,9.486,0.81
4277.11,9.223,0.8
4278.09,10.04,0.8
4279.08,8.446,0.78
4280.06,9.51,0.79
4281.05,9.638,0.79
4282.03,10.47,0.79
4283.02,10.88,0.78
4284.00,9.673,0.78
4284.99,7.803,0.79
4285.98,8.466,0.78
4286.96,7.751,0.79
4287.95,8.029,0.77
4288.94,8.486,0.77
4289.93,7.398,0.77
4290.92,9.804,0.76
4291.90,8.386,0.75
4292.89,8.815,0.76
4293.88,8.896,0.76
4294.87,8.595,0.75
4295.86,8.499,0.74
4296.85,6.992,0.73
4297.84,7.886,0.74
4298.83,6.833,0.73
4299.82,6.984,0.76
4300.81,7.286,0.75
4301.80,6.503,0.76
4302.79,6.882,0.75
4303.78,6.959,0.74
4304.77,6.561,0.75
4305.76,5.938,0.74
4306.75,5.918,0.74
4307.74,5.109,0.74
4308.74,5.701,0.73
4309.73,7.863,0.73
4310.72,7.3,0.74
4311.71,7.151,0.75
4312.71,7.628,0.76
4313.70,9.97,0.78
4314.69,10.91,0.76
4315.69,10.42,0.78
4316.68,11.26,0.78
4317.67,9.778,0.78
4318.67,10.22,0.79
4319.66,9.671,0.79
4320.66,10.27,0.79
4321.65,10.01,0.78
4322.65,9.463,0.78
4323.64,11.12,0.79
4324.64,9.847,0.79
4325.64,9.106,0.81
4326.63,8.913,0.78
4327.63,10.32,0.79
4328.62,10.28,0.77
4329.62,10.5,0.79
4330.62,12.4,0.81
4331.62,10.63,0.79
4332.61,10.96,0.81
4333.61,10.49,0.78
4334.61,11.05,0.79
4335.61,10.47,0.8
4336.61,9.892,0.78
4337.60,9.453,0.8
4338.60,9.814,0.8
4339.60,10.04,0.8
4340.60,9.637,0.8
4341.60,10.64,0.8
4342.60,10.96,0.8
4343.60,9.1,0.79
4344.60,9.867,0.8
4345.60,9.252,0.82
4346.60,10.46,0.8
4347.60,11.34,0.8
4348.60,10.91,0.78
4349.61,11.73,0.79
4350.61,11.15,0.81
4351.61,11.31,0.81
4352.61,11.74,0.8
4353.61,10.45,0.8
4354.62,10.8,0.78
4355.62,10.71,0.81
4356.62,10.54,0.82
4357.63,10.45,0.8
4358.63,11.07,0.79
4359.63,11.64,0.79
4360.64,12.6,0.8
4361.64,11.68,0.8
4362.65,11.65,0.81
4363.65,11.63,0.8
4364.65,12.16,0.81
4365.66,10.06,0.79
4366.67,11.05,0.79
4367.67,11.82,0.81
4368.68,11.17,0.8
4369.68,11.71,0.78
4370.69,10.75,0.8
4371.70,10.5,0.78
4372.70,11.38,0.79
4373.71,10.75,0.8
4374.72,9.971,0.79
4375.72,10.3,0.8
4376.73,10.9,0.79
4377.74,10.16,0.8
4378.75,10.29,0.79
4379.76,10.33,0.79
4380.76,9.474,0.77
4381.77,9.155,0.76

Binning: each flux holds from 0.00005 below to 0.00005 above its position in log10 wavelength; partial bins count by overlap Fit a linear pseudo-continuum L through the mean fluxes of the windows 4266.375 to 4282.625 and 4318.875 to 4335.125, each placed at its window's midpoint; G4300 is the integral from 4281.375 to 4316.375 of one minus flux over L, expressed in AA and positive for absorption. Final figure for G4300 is 6.0 AA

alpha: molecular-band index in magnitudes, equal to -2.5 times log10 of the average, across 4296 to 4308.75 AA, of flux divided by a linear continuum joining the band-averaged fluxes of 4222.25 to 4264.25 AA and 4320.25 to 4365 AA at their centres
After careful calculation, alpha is 0.43 mag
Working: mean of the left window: 8.86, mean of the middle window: 6.67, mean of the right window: 10.6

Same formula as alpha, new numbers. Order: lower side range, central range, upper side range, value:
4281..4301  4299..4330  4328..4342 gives 0.12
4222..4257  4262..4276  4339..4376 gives 0.02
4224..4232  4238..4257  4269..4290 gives -0.15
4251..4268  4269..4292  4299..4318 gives -0.04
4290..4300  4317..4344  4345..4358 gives -0.04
